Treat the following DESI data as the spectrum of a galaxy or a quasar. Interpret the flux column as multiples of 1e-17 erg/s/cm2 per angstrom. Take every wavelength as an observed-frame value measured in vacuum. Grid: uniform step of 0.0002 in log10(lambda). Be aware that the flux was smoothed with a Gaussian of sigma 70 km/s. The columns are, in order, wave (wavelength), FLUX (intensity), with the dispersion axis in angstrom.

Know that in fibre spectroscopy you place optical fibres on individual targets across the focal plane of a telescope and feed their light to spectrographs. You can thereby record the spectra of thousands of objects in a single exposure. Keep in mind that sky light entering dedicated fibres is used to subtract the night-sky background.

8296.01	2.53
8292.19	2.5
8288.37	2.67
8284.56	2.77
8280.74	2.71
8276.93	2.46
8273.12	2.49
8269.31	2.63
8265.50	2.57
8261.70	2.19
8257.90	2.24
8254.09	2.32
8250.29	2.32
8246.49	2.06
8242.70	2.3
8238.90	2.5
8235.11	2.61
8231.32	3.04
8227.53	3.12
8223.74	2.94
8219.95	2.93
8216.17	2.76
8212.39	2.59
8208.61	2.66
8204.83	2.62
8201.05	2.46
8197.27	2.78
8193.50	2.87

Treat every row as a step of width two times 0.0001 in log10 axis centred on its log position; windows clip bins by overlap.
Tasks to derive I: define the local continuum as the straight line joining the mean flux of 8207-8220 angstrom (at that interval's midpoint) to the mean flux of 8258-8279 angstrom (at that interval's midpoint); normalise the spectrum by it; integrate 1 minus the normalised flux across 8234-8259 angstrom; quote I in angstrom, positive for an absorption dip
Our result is 2.21 angstrom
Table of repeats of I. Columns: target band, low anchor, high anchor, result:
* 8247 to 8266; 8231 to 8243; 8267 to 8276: 2.1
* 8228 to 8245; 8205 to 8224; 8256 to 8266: -0.7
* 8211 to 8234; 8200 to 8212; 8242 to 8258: -4.1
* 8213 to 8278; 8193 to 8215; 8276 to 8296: 1.9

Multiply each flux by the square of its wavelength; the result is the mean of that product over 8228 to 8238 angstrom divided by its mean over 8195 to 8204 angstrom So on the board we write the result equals 1.1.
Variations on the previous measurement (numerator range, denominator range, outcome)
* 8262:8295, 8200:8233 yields 0.94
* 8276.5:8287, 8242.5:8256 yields 1.20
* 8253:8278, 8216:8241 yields 0.86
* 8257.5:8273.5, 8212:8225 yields 0.87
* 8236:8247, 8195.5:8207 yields 0.90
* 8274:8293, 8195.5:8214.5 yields 1.02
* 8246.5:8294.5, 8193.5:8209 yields 0.95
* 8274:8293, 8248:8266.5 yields 1.14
